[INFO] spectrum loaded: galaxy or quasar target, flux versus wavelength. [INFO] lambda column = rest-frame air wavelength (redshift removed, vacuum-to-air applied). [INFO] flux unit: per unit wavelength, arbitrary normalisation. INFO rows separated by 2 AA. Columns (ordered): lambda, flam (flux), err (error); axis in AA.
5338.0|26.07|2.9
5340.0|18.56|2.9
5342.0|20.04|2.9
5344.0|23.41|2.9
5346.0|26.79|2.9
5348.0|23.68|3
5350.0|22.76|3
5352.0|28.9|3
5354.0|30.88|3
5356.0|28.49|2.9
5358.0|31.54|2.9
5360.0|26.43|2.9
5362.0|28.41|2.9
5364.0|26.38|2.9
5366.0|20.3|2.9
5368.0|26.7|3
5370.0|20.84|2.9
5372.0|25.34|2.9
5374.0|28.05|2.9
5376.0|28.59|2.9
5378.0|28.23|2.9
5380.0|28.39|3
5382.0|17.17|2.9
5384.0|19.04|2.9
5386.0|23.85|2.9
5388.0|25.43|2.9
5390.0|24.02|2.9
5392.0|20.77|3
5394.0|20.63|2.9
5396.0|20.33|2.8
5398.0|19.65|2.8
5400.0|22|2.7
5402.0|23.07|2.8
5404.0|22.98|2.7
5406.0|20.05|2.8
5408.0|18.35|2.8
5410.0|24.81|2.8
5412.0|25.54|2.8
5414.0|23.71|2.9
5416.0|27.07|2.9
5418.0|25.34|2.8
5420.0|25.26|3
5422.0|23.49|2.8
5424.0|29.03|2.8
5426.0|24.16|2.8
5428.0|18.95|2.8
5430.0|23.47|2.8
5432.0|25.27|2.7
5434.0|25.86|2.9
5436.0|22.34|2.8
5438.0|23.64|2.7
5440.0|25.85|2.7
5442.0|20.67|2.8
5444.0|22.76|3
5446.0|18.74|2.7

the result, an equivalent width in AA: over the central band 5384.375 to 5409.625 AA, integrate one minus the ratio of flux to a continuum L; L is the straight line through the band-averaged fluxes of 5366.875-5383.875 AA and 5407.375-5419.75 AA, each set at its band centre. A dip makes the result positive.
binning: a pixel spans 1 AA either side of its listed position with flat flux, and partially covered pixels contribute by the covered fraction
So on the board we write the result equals 3.0 AA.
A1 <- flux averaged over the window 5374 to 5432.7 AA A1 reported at 23.5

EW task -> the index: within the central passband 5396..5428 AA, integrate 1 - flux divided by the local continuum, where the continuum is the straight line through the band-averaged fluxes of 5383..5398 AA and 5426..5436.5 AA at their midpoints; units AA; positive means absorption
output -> -1.05 AA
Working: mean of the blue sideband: 21.9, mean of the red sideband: 23.3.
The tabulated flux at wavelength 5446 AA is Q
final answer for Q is 18.74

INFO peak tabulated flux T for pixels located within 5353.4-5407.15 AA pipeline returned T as 31.54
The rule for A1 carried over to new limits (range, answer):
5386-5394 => 23.1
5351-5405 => 24.7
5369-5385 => 24.5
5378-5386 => 22.7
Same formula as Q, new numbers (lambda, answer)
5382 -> 17.17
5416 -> 27.07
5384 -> 19.04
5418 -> 25.34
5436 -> 22.34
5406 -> 20.05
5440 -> 25.85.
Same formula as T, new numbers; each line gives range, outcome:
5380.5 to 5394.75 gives 25.43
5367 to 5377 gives 28.59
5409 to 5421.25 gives 27.07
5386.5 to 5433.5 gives 29.03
